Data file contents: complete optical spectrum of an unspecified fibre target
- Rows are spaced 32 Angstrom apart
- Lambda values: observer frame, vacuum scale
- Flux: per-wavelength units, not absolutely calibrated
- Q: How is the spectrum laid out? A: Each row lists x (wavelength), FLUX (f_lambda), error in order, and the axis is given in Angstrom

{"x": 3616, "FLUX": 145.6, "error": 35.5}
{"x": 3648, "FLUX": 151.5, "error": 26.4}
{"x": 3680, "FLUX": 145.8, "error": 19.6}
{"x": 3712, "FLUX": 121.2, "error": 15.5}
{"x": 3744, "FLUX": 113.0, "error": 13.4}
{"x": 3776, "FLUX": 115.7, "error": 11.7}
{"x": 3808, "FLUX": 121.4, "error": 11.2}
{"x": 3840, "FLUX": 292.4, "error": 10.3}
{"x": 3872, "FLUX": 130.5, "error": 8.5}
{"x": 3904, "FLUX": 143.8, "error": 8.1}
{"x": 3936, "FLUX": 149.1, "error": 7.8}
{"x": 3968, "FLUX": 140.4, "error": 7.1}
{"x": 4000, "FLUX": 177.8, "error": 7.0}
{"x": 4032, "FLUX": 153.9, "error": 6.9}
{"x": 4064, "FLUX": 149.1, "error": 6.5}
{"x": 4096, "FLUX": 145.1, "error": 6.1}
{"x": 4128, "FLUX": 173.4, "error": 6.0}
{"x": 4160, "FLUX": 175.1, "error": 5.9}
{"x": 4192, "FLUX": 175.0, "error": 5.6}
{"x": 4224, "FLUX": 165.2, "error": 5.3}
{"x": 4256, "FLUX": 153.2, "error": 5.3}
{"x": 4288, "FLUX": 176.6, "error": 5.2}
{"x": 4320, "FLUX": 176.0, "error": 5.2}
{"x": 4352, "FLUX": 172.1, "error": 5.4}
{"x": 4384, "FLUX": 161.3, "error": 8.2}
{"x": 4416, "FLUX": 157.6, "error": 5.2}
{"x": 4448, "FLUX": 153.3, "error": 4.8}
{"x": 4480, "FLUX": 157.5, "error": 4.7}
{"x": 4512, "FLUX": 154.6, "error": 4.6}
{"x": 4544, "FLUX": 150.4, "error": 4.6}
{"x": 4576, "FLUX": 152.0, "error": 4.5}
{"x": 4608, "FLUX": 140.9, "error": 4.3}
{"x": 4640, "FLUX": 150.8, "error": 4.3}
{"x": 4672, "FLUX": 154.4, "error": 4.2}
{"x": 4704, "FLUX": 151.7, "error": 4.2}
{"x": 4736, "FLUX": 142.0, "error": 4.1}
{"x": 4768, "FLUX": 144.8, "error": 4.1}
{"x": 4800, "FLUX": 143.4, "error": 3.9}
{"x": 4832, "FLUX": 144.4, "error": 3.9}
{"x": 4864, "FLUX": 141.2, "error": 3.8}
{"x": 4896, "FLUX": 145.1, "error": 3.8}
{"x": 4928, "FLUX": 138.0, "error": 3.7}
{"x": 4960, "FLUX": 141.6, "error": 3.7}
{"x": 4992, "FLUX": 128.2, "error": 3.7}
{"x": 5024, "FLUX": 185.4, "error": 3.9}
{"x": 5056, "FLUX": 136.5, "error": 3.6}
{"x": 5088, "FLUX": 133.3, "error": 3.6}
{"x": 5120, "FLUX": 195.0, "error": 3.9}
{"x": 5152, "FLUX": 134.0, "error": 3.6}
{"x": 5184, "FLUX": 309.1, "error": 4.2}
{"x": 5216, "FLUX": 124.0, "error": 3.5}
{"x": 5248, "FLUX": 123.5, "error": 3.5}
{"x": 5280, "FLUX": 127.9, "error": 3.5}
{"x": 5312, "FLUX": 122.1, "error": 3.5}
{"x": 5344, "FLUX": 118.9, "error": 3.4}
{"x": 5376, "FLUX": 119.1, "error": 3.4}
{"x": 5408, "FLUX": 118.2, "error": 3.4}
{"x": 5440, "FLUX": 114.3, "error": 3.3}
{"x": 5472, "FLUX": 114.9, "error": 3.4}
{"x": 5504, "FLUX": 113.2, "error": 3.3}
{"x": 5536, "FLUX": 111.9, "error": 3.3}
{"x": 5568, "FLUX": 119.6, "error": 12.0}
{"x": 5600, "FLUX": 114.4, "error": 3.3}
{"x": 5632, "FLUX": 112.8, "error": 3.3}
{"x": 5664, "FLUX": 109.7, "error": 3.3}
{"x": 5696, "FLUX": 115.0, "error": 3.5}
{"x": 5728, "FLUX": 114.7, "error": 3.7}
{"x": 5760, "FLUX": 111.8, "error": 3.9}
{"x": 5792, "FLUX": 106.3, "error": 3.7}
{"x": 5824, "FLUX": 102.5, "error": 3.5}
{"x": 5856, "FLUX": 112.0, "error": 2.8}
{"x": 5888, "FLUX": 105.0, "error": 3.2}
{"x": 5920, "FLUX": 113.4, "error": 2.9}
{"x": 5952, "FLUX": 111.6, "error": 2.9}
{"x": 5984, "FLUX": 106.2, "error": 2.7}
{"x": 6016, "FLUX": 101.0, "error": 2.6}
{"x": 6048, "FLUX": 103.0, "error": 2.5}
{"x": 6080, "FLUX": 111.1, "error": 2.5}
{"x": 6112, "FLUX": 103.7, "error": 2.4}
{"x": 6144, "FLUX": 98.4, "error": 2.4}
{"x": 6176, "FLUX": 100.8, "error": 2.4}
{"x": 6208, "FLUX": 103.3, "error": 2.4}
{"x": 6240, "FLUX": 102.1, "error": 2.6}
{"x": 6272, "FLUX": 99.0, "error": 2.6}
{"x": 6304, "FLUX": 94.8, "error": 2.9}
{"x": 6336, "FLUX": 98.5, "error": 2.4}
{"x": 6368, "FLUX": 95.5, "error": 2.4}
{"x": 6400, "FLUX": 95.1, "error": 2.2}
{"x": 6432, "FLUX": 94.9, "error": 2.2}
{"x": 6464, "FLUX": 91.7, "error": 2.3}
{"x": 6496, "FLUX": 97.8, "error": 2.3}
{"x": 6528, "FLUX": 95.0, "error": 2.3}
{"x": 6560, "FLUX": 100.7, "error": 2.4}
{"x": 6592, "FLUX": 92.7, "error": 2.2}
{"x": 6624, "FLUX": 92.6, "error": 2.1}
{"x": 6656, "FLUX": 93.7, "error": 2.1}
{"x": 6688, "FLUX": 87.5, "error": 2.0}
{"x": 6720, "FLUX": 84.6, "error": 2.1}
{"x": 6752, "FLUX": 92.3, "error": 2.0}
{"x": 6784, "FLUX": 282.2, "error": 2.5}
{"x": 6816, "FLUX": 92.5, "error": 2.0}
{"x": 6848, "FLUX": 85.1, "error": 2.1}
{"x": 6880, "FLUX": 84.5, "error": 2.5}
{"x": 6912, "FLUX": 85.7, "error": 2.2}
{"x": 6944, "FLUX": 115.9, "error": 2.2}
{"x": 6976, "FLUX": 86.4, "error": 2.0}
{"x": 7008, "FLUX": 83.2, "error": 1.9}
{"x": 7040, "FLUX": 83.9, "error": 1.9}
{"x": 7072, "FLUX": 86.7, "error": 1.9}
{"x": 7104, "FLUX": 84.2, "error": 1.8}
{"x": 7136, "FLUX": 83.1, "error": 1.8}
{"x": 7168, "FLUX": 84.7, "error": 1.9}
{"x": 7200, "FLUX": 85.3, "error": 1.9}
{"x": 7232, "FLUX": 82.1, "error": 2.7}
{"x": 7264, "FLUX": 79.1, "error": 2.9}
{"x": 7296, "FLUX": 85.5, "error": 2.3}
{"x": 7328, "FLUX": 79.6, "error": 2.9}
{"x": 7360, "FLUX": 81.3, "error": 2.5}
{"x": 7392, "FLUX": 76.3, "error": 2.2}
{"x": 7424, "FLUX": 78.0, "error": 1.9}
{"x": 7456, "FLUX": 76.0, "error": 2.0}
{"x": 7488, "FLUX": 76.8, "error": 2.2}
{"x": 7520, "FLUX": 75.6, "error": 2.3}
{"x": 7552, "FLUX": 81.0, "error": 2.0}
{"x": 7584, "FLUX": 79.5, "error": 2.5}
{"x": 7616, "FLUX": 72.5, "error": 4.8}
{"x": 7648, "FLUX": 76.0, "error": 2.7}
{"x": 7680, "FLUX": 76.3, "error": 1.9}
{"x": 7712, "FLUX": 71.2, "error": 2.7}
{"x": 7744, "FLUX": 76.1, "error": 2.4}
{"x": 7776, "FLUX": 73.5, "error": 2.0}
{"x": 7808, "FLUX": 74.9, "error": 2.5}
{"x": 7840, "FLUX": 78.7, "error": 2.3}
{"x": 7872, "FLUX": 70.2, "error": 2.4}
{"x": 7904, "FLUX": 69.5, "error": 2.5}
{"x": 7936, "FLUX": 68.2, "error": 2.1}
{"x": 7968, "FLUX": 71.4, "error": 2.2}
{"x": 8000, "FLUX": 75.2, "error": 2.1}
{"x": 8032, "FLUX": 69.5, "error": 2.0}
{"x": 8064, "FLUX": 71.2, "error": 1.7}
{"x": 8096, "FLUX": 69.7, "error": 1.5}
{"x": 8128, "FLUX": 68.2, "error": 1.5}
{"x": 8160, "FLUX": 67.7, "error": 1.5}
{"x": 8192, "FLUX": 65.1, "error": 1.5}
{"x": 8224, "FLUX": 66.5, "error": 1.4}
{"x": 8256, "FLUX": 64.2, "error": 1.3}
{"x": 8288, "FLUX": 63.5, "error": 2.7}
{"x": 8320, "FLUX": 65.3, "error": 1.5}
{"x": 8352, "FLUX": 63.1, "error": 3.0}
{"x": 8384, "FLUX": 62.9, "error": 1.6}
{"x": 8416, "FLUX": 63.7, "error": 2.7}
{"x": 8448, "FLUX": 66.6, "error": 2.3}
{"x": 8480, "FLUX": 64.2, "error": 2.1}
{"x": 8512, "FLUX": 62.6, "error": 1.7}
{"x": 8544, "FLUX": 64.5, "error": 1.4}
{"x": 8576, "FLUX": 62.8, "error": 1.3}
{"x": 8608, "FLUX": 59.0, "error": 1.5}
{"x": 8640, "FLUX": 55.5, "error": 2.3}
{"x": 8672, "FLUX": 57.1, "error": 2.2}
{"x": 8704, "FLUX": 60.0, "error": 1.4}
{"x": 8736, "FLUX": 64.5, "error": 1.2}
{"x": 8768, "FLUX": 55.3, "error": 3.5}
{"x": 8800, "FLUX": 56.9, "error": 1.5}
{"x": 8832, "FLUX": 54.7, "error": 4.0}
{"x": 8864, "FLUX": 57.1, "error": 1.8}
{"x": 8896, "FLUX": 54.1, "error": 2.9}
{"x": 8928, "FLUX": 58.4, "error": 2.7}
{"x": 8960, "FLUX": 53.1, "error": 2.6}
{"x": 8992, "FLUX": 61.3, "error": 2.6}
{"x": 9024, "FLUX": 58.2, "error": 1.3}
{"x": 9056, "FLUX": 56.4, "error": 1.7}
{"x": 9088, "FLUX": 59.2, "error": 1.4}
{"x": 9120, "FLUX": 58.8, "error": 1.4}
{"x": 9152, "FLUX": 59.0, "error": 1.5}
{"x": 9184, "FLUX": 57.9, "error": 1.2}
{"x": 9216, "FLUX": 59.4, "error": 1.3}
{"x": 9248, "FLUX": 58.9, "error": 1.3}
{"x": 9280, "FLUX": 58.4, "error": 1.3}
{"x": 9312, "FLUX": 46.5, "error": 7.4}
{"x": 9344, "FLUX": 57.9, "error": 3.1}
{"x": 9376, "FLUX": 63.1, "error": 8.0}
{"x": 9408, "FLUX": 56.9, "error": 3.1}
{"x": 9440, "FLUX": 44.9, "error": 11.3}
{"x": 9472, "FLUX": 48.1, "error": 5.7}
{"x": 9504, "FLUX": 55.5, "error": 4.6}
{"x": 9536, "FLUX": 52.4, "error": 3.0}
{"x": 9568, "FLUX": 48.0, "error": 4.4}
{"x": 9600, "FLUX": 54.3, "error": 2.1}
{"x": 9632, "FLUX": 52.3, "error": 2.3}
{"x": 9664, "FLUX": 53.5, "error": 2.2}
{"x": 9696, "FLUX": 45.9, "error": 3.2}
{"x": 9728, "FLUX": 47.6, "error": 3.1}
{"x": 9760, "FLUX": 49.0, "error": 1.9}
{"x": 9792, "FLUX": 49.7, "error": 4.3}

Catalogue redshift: 0.03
